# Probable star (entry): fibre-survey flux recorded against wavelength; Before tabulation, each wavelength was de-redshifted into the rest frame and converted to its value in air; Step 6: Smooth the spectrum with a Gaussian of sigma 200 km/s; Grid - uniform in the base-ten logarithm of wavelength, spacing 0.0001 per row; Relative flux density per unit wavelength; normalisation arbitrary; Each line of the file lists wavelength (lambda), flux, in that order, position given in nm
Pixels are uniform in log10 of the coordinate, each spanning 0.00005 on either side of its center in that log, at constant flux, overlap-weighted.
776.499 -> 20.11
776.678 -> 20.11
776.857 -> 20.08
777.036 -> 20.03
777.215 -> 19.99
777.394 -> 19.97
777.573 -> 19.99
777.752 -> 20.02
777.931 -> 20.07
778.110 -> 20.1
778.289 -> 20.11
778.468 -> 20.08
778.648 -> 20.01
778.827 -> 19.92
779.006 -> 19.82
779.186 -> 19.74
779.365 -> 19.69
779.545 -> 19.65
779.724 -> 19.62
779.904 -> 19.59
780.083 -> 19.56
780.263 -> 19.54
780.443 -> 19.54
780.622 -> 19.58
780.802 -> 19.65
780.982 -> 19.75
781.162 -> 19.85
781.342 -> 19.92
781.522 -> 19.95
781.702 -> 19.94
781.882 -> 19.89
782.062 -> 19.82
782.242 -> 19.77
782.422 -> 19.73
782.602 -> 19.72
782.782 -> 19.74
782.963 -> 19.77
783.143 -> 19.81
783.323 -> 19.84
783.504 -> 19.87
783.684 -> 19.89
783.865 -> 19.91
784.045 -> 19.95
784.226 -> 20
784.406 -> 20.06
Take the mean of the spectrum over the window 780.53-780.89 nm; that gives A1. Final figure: 19.6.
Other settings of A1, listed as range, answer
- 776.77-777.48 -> 20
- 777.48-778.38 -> 20.1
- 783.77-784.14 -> 19.9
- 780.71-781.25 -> 19.7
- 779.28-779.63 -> 19.6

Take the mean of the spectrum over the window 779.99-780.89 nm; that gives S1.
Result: 19.6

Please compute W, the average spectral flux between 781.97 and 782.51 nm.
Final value 19.8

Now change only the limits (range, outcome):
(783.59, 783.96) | 19.9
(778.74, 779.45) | 19.8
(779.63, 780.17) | 19.6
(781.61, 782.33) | 19.9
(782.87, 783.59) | 19.8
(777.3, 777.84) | 20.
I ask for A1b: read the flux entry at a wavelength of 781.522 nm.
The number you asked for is 19.95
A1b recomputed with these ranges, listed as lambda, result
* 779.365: 19.69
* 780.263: 19.54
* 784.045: 19.95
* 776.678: 20.11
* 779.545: 19.65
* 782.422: 19.73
